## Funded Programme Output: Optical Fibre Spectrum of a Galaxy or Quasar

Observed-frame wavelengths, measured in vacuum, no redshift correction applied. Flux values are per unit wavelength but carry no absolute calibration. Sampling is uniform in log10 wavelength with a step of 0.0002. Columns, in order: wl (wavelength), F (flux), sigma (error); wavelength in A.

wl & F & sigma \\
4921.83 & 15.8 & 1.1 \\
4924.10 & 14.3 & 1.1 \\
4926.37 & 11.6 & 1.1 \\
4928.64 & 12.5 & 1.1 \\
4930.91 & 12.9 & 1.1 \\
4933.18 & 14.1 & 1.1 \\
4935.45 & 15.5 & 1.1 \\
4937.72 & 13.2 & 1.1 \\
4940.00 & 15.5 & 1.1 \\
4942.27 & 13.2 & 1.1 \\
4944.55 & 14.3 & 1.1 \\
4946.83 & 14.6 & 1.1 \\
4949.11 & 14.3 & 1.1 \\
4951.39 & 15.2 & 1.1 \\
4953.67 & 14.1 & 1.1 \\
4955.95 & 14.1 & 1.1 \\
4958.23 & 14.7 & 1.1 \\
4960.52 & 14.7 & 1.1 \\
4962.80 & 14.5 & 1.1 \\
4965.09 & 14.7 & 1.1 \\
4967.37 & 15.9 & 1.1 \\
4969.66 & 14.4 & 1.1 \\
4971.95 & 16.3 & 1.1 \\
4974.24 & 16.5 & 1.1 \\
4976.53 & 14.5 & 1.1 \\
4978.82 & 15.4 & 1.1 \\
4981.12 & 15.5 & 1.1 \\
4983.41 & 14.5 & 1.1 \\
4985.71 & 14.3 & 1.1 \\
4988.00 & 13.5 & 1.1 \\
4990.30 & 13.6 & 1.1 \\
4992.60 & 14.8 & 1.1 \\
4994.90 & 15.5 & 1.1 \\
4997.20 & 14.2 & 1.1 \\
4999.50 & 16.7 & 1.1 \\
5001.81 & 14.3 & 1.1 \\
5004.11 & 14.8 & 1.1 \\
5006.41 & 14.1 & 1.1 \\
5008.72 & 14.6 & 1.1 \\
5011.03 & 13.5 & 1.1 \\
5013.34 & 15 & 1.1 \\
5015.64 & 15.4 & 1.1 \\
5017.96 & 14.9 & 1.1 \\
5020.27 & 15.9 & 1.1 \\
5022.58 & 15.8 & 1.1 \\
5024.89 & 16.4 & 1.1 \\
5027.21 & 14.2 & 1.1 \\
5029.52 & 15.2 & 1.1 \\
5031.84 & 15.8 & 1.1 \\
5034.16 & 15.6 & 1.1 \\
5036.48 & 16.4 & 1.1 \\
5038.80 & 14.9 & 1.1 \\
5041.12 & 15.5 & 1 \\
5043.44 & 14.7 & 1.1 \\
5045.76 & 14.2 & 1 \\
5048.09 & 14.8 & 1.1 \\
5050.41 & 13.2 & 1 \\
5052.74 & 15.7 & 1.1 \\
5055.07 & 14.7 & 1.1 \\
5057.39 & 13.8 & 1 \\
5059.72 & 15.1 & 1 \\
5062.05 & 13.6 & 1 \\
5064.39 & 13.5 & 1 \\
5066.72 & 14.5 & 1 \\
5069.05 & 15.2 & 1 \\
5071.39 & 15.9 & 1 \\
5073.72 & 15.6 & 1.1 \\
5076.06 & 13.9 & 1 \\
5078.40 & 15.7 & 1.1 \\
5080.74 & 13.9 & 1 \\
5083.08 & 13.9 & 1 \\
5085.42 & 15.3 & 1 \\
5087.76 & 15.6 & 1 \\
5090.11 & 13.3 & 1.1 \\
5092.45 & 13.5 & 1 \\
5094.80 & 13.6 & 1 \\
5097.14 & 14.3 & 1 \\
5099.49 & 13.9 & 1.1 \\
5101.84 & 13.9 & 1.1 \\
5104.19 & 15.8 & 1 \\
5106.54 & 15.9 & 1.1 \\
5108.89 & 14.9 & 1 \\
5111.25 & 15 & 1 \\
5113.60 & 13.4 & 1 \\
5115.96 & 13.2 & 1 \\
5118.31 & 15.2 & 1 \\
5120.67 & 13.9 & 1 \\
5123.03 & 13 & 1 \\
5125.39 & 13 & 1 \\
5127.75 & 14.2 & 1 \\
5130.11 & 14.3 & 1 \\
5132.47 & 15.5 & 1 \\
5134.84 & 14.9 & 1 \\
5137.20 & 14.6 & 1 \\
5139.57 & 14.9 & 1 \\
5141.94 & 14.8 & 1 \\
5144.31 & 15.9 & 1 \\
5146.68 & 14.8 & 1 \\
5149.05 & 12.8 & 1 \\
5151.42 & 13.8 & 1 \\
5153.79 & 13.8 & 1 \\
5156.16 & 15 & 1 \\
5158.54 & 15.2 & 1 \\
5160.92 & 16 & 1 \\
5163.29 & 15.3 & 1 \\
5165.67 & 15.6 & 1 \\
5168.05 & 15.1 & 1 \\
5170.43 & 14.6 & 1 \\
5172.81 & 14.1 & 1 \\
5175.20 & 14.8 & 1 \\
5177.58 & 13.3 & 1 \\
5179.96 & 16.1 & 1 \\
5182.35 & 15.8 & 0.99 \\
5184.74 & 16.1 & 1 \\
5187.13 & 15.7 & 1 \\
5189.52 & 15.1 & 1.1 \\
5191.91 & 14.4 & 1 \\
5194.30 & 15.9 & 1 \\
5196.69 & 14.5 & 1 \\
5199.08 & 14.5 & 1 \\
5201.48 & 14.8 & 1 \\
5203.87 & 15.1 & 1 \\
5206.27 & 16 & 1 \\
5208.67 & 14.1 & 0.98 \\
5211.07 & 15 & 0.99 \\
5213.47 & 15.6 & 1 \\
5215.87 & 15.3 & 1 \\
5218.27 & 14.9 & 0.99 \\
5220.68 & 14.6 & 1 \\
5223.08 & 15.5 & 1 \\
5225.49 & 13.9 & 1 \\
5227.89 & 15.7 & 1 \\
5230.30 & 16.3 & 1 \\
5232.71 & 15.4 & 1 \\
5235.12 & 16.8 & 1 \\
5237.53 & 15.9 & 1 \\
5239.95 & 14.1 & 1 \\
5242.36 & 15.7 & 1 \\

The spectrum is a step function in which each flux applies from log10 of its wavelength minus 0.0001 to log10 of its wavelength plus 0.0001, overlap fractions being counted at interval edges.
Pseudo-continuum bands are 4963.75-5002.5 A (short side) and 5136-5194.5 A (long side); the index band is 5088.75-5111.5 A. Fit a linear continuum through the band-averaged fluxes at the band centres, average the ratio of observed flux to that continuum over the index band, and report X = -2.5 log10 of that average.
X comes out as 0.04 mag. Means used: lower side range 15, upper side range 14.9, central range 14.4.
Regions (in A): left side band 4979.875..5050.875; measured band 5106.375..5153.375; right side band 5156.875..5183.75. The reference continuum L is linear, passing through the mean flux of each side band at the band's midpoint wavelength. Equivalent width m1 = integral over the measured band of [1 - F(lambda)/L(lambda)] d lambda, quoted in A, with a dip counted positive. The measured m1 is 2.1 A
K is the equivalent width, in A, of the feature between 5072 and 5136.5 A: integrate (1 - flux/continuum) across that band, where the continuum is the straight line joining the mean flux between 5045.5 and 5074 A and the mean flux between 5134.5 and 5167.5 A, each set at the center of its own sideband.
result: 1.28 A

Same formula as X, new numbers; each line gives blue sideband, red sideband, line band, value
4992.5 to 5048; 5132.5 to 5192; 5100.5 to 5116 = 0.02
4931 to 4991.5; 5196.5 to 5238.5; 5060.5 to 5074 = 0.02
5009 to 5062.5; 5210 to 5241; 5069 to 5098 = 0.04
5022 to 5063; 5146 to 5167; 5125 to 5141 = 0.01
